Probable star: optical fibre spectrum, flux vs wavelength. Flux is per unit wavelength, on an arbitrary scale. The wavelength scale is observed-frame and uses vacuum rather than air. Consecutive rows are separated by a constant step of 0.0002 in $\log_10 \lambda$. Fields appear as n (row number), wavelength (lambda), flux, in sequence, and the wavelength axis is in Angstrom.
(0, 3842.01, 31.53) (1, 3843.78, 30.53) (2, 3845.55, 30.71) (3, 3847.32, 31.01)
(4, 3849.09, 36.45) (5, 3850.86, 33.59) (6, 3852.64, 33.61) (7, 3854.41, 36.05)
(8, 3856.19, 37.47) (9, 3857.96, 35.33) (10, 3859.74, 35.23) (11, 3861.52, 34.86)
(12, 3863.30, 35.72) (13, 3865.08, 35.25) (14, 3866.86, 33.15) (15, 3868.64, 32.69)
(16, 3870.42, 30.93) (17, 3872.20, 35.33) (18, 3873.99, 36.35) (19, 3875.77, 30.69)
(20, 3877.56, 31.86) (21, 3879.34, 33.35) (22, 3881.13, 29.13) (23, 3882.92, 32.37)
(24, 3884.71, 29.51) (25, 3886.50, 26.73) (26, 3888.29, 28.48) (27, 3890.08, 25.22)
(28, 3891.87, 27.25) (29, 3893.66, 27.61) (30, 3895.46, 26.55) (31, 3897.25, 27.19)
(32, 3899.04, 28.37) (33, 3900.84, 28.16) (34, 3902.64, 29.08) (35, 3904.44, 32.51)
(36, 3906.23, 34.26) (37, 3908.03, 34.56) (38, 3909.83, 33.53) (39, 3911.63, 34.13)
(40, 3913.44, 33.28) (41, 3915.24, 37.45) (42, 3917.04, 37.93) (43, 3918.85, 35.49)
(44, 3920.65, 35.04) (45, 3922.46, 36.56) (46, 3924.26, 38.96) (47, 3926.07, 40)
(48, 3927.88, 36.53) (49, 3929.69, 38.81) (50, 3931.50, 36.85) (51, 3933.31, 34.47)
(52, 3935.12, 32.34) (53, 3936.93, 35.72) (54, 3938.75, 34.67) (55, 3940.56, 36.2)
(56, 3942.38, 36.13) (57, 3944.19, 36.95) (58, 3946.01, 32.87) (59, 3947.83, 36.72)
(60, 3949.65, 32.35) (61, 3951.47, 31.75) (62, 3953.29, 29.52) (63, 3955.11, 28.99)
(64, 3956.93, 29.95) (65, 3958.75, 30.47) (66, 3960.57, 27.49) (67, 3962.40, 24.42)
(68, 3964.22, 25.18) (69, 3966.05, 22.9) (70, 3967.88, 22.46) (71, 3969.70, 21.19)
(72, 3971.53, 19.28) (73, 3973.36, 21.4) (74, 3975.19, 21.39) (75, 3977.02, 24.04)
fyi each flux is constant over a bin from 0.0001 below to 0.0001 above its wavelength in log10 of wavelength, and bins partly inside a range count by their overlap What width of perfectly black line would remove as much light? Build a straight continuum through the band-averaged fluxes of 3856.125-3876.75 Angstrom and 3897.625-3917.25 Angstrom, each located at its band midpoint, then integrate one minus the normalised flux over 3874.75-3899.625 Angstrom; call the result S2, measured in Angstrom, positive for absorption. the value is 3.4 Angstrom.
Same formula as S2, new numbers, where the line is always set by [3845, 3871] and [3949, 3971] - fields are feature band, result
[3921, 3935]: -3.7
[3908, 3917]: -1.3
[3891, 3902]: 1.4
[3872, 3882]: 0.1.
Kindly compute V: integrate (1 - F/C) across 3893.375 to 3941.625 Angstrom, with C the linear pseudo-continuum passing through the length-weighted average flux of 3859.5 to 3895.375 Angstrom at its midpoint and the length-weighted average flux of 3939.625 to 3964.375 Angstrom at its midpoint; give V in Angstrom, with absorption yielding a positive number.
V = -3.9 Angstrom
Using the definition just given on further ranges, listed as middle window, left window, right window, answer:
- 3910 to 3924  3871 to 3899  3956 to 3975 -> -4.1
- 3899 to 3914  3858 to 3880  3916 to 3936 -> 1.5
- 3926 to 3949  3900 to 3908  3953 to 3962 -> -4.6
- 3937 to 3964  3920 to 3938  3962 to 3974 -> -3.0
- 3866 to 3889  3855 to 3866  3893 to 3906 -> 0.8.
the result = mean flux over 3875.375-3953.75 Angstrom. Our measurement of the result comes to 32.9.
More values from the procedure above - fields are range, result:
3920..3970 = 32.4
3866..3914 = 30.8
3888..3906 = 28.3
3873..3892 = 30.2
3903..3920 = 34.6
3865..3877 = 33.3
